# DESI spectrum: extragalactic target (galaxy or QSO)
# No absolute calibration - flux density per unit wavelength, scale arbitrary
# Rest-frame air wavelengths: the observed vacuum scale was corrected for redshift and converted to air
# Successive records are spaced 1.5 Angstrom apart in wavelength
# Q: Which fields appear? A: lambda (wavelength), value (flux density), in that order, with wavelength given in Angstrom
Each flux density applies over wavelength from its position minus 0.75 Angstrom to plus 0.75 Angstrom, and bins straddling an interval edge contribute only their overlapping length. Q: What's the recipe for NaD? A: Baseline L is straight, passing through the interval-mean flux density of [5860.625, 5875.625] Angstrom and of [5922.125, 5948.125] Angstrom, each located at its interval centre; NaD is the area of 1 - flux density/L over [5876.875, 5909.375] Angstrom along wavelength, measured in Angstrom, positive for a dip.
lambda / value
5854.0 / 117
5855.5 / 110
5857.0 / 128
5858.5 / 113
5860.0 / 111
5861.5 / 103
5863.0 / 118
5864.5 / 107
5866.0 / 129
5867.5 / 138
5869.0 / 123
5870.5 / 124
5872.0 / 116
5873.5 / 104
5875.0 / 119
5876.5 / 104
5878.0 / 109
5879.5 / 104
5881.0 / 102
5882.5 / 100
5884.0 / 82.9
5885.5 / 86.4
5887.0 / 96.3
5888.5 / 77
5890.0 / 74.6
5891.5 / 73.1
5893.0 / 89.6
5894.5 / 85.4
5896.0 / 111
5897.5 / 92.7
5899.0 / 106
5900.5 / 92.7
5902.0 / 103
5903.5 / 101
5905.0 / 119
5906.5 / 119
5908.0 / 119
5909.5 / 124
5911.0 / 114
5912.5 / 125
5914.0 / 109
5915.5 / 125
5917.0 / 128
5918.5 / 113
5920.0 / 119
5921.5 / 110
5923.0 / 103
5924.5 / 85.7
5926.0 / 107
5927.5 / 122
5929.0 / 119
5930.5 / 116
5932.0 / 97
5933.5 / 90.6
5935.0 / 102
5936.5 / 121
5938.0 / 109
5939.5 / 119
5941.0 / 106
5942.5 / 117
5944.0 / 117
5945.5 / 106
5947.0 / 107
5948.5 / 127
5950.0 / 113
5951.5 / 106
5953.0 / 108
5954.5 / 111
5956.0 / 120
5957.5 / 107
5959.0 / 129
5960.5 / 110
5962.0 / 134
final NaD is 4.7 Angstrom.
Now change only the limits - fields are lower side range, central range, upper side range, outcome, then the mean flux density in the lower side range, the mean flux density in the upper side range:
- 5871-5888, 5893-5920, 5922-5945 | -1.3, 102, 109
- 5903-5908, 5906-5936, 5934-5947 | 0.2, 114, 111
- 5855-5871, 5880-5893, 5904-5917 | 3.5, 119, 119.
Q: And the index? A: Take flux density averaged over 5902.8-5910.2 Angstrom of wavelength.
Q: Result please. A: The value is 116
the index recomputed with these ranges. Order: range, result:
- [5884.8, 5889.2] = 86.7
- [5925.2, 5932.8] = 112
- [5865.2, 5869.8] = 130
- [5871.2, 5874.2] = 110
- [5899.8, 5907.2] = 107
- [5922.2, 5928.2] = 104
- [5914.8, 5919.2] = 122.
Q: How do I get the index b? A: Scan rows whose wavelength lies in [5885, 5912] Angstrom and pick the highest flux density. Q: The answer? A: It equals 124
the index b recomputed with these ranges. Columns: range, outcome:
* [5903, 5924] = 128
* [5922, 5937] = 122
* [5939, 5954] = 127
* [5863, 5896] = 138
